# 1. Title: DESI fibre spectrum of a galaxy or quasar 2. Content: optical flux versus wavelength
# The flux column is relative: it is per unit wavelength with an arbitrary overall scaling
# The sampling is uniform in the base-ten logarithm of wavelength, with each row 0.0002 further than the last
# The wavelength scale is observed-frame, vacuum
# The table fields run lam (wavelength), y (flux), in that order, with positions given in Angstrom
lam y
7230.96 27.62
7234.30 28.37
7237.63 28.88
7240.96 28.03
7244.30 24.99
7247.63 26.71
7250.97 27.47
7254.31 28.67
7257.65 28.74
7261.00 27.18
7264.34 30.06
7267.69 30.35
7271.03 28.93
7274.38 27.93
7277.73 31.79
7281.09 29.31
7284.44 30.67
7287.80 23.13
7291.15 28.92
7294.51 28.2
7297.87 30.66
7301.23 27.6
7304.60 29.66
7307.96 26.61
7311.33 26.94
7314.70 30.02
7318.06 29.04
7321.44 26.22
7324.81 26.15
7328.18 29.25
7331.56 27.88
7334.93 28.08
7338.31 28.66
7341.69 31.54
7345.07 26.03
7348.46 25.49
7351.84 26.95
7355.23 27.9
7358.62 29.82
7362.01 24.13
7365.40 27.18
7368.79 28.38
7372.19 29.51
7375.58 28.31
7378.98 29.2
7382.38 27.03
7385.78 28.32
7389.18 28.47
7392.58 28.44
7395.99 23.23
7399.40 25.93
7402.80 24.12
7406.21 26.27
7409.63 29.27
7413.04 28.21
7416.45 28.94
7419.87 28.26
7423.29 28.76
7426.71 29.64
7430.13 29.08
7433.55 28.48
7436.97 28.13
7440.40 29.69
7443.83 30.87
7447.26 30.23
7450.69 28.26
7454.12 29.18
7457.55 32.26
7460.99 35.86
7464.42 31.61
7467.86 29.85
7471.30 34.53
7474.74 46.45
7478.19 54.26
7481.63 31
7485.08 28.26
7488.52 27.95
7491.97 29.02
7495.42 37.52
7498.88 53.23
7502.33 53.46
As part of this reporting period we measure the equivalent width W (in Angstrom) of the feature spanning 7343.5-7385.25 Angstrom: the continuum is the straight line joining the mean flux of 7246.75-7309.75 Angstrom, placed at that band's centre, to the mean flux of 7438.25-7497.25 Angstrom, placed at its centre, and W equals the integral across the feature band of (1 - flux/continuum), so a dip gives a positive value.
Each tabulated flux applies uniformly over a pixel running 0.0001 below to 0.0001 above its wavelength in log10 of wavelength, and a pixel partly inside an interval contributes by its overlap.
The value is 4.4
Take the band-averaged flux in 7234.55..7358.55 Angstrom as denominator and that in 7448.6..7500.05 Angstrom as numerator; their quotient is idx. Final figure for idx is 1.24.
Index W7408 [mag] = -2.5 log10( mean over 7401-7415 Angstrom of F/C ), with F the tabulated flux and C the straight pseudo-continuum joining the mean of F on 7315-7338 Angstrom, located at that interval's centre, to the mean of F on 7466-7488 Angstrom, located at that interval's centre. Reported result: 0.21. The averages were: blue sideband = 28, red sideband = 36.8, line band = 27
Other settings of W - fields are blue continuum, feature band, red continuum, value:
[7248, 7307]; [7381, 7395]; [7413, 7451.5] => 0.6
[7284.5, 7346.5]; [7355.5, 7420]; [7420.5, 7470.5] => 3.8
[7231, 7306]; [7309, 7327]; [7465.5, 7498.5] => 1.5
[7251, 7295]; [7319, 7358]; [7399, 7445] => 1.1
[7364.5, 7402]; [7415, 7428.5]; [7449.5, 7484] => 1.0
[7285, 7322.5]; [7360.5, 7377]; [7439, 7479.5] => 1.7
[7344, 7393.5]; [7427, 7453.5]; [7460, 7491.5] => 2.8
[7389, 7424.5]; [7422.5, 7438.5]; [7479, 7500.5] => 0.4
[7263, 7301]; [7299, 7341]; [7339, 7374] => 0.3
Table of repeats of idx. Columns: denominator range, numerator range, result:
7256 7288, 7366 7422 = 0.95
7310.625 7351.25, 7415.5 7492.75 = 1.14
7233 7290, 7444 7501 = 1.24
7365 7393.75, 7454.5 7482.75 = 1.30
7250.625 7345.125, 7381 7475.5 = 1.03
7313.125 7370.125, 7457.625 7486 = 1.31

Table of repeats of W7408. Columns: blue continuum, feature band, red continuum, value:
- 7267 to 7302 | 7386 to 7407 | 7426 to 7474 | 0.15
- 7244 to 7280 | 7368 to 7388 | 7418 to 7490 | 0.08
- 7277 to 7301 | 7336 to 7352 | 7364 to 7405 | 0.00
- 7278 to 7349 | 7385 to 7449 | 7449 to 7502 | 0.18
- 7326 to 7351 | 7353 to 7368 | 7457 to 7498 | 0.07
